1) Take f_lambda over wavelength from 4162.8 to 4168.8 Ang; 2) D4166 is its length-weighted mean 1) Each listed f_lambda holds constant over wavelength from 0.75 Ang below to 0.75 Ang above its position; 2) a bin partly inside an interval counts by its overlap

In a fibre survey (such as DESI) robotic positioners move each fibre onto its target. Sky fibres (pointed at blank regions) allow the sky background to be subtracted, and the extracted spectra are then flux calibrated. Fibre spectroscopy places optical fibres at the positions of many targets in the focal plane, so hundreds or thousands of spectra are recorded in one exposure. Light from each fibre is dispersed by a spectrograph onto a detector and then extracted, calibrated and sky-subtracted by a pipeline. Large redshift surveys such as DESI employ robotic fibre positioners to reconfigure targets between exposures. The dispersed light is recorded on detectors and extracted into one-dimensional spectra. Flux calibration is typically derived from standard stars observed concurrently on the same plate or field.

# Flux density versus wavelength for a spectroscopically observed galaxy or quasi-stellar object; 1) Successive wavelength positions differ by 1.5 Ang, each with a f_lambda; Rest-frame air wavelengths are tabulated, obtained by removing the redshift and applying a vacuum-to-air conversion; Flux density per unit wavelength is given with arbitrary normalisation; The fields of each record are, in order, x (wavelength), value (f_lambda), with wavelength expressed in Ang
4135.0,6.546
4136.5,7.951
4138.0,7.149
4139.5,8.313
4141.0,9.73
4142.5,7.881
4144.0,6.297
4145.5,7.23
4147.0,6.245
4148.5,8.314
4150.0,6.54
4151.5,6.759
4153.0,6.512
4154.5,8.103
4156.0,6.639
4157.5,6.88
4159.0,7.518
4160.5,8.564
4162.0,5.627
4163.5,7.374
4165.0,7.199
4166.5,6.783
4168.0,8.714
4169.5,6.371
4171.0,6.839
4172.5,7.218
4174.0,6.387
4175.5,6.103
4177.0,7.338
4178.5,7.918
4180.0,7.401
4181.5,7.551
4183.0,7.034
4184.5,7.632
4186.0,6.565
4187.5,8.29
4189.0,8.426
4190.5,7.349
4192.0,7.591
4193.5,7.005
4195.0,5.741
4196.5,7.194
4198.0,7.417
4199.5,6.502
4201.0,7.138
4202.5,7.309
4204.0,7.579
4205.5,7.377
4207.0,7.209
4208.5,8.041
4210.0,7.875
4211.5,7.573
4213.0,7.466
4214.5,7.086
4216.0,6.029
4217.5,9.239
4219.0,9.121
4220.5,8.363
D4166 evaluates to 7.51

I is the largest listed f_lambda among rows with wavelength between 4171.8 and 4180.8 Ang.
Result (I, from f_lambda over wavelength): 7.918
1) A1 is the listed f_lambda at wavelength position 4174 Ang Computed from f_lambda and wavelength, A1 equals 6.387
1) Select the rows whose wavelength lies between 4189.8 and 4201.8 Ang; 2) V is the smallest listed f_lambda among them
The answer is 5.741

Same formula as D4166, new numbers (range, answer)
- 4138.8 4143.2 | 8.65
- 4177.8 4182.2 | 7.62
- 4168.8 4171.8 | 6.62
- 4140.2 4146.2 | 7.79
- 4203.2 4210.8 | 7.61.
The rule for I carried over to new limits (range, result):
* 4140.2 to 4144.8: 9.73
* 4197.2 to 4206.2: 7.579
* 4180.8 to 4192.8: 8.426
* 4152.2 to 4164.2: 8.564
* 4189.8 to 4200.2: 7.591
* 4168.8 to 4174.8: 7.218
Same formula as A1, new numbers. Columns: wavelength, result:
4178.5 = 7.918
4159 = 7.518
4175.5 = 6.103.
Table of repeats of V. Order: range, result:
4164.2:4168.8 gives 6.783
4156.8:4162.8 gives 5.627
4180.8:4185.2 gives 7.034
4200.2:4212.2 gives 7.138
